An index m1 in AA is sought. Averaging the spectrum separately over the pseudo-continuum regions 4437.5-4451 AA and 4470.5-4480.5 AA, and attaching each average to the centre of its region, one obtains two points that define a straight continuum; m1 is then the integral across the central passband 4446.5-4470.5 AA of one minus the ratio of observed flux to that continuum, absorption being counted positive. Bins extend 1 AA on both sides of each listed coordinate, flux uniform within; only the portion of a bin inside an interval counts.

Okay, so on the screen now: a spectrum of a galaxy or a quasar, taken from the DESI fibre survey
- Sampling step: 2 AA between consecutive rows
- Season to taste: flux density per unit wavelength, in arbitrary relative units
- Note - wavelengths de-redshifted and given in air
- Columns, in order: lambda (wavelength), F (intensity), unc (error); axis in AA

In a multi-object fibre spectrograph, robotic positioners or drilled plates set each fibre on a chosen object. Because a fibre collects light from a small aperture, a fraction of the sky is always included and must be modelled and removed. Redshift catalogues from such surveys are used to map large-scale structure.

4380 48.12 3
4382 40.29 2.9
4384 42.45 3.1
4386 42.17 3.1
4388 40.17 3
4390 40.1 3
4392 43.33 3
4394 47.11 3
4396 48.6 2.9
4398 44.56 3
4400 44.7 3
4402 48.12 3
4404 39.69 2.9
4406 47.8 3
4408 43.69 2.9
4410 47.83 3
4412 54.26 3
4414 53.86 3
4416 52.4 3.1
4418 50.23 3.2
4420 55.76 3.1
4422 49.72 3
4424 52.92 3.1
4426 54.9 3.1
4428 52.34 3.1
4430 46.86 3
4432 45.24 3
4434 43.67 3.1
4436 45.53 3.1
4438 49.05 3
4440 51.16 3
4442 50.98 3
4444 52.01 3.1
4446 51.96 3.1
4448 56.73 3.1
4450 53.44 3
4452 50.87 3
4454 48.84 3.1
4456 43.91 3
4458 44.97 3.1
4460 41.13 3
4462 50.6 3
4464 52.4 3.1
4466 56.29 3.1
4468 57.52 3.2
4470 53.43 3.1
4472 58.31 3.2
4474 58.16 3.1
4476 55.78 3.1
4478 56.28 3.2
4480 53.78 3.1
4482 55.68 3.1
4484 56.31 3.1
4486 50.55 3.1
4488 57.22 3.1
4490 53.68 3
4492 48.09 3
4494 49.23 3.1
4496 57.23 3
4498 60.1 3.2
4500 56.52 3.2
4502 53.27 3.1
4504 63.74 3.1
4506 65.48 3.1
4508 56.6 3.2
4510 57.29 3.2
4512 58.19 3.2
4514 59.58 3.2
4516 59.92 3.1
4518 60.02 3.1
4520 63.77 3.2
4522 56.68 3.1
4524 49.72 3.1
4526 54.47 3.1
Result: 1.5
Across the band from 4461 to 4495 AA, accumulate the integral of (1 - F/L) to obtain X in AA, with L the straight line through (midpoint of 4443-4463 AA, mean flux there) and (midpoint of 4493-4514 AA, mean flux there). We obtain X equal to -0.5 AA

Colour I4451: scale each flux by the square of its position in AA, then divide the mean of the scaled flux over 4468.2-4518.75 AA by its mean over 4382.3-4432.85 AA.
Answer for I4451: 1.24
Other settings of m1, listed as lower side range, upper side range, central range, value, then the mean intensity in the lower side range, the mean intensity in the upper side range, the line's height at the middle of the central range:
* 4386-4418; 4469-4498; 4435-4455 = -0.1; 46.4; 54.7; 50.8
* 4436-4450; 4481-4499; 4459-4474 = -0.1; 51.6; 54.2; 52.9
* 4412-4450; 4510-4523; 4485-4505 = 0.8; 51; 59.5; 57.4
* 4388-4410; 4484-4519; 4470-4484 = -0.6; 44.7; 56.8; 53.9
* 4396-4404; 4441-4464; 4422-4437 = -0.3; 45.4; 49.7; 47.8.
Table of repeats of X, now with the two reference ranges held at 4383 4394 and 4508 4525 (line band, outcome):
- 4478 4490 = -0.2 AA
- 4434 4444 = -0.1 AA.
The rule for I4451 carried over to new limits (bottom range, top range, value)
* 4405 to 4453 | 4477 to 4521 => 1.16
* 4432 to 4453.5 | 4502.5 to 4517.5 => 1.23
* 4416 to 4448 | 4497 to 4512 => 1.21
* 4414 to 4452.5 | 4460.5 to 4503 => 1.10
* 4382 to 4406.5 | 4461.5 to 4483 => 1.31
